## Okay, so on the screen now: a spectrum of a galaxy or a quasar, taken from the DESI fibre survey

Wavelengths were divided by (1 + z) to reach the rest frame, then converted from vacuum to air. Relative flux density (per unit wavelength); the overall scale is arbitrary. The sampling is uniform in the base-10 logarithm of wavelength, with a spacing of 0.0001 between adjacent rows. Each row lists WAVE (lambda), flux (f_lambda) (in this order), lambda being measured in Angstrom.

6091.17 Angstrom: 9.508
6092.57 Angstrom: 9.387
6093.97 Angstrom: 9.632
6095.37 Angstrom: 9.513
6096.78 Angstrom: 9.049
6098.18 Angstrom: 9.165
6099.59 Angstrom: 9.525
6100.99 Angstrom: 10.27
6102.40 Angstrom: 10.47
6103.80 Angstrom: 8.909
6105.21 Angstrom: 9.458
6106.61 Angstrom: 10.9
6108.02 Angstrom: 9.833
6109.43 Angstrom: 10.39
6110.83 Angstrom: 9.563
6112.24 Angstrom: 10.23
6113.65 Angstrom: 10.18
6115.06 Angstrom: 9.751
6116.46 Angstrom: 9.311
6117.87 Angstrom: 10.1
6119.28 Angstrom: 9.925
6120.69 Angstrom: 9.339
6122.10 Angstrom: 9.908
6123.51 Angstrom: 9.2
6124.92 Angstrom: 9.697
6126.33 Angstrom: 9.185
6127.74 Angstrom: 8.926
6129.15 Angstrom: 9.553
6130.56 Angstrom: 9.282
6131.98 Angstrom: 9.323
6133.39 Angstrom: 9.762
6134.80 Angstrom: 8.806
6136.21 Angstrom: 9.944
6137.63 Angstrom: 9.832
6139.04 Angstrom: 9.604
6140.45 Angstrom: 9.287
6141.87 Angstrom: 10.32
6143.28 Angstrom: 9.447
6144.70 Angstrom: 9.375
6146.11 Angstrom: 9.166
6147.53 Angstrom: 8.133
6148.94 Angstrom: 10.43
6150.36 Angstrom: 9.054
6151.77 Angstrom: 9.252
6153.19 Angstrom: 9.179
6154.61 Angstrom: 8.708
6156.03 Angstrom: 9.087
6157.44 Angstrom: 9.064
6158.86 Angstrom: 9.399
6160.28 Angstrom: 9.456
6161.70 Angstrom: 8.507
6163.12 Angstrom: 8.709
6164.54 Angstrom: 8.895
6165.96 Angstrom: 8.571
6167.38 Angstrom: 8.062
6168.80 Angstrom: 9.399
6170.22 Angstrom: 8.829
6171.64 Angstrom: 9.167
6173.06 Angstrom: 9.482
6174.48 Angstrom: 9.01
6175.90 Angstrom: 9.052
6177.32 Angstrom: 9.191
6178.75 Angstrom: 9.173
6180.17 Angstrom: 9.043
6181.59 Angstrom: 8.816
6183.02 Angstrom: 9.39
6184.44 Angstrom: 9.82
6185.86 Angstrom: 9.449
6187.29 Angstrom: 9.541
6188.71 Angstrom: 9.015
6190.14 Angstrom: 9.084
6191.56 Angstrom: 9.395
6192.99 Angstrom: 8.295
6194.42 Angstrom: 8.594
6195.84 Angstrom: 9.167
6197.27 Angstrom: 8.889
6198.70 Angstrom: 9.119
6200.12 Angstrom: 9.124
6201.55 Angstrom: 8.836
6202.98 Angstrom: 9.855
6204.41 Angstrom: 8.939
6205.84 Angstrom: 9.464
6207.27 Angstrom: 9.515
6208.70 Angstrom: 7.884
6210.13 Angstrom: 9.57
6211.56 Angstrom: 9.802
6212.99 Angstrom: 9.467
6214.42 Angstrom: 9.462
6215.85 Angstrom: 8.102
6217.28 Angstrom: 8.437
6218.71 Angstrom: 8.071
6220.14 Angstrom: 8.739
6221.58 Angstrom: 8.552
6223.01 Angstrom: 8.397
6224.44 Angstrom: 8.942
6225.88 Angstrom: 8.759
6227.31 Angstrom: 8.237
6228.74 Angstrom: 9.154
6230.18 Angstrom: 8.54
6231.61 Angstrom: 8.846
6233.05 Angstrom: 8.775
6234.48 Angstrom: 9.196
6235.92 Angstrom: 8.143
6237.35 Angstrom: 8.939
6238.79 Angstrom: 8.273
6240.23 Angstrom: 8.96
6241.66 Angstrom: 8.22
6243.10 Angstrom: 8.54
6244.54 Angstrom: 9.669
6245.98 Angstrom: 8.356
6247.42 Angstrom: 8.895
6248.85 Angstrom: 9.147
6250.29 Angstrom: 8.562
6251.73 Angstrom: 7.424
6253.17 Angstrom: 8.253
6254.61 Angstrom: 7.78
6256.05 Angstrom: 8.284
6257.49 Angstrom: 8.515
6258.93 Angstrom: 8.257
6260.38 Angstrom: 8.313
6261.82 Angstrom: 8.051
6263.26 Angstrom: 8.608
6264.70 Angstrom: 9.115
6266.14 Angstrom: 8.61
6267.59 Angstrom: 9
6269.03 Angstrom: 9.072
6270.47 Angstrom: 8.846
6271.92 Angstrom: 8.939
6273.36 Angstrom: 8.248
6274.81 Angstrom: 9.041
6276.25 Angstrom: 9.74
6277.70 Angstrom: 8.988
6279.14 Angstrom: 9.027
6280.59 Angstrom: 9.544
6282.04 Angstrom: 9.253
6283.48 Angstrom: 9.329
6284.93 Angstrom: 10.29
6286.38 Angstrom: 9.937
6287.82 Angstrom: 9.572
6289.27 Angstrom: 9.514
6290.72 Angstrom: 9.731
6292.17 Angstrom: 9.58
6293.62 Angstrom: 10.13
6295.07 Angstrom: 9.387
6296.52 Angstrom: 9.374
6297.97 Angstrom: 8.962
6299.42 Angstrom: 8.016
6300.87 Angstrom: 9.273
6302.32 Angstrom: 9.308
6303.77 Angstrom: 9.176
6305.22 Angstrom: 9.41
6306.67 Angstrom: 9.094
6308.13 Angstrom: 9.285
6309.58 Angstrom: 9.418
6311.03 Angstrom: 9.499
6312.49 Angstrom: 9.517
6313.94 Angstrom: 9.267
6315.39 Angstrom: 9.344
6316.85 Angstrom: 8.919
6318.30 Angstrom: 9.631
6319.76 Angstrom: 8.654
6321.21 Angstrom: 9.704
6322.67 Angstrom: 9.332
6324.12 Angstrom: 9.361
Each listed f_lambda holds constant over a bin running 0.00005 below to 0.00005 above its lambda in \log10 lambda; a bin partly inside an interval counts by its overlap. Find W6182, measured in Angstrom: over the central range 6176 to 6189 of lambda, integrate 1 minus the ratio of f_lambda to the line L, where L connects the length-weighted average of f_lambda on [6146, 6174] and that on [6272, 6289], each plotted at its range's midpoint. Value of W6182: -0.3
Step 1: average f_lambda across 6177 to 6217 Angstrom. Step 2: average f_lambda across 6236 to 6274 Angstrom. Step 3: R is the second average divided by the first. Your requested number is 0.9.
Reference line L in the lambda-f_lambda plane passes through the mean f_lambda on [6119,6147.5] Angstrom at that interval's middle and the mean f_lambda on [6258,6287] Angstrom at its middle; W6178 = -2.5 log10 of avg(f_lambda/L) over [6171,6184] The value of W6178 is 0.02 mag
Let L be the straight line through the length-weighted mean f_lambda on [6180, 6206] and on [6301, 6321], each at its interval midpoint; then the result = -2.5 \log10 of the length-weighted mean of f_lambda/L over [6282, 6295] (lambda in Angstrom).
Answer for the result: -0.05 mag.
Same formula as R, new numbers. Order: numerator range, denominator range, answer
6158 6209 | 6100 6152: 0.94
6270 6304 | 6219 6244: 1.07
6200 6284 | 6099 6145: 0.91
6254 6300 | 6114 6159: 0.96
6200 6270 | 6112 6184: 0.94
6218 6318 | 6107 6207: 0.96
